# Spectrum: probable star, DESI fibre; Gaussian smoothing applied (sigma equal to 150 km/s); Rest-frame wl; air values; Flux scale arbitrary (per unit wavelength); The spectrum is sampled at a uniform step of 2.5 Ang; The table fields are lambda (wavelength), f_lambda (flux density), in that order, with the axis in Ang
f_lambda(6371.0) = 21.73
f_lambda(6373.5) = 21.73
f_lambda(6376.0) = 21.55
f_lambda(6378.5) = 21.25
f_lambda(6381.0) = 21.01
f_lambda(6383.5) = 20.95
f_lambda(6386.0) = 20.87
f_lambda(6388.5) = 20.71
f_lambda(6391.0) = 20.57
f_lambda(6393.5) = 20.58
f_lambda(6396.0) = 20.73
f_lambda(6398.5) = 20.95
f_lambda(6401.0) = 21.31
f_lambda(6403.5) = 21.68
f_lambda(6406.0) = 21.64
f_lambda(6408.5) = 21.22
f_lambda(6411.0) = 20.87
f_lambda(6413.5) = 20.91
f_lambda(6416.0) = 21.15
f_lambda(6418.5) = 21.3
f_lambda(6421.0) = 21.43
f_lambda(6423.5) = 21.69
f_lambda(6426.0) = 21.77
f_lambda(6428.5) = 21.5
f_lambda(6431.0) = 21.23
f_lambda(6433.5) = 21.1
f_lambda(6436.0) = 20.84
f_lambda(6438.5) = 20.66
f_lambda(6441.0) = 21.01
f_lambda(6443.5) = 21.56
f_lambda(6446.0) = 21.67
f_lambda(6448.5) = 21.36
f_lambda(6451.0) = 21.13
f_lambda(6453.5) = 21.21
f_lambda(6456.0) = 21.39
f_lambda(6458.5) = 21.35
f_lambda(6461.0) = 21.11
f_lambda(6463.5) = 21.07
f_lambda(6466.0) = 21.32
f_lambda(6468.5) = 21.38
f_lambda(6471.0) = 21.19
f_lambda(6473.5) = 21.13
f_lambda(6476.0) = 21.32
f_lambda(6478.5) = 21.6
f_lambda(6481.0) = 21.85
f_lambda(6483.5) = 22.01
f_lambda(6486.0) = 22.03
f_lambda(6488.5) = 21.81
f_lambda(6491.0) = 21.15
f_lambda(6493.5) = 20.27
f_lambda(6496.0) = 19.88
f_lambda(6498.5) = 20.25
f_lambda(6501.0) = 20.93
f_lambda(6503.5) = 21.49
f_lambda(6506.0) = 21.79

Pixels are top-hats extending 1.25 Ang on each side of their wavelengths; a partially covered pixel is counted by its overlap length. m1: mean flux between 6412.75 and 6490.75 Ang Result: 21.4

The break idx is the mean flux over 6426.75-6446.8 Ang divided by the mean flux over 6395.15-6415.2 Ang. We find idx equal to 1.00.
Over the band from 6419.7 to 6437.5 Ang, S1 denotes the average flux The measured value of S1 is 21.4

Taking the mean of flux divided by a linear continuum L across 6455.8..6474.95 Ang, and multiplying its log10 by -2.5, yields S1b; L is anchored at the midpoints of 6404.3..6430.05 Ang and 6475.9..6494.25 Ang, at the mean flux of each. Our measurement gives 0.01 mag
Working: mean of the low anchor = 21.4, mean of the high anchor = 21.6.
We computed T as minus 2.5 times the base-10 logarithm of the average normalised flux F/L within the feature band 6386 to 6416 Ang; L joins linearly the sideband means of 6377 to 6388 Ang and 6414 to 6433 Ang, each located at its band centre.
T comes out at 0.01 mag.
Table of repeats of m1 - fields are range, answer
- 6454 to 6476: 21.2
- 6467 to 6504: 21.2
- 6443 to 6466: 21.3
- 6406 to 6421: 21.2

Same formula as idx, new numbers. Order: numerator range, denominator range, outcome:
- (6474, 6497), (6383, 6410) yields 1.01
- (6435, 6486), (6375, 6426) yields 1.01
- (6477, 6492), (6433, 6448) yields 1.03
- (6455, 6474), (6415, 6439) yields 1.00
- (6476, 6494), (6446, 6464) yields 1.01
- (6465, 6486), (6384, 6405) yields 1.03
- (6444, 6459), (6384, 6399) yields 1.03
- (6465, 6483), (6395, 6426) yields 1.01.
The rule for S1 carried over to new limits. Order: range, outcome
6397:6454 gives 21.3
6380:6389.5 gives 20.9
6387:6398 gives 20.7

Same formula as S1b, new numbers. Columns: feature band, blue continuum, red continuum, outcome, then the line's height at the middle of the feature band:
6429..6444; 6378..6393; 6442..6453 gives 0.01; 21.3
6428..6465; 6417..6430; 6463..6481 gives 0.01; 21.4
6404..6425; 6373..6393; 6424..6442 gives -0.01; 21.1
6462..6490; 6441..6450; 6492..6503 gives -0.03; 20.9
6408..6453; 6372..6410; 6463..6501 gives 0.00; 21.2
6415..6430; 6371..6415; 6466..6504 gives -0.02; 21.1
